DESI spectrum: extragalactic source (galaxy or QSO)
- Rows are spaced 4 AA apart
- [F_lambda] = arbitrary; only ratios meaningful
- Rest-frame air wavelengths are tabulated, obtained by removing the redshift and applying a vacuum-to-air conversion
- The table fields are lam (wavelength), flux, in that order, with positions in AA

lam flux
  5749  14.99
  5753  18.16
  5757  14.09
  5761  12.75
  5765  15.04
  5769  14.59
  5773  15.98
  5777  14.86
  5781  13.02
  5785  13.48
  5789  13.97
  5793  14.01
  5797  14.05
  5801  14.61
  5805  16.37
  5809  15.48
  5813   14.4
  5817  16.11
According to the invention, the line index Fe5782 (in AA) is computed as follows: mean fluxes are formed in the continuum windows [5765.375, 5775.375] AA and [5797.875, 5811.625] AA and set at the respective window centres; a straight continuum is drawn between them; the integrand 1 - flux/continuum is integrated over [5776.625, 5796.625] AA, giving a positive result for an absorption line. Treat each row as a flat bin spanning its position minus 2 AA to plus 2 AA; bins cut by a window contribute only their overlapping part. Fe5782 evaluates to 1.92 AA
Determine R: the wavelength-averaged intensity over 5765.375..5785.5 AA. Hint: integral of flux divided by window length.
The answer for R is 14.5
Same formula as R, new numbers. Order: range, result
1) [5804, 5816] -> 15.4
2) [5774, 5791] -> 14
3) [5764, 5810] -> 14.6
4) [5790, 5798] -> 14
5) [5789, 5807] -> 14.7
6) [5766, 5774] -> 15.2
